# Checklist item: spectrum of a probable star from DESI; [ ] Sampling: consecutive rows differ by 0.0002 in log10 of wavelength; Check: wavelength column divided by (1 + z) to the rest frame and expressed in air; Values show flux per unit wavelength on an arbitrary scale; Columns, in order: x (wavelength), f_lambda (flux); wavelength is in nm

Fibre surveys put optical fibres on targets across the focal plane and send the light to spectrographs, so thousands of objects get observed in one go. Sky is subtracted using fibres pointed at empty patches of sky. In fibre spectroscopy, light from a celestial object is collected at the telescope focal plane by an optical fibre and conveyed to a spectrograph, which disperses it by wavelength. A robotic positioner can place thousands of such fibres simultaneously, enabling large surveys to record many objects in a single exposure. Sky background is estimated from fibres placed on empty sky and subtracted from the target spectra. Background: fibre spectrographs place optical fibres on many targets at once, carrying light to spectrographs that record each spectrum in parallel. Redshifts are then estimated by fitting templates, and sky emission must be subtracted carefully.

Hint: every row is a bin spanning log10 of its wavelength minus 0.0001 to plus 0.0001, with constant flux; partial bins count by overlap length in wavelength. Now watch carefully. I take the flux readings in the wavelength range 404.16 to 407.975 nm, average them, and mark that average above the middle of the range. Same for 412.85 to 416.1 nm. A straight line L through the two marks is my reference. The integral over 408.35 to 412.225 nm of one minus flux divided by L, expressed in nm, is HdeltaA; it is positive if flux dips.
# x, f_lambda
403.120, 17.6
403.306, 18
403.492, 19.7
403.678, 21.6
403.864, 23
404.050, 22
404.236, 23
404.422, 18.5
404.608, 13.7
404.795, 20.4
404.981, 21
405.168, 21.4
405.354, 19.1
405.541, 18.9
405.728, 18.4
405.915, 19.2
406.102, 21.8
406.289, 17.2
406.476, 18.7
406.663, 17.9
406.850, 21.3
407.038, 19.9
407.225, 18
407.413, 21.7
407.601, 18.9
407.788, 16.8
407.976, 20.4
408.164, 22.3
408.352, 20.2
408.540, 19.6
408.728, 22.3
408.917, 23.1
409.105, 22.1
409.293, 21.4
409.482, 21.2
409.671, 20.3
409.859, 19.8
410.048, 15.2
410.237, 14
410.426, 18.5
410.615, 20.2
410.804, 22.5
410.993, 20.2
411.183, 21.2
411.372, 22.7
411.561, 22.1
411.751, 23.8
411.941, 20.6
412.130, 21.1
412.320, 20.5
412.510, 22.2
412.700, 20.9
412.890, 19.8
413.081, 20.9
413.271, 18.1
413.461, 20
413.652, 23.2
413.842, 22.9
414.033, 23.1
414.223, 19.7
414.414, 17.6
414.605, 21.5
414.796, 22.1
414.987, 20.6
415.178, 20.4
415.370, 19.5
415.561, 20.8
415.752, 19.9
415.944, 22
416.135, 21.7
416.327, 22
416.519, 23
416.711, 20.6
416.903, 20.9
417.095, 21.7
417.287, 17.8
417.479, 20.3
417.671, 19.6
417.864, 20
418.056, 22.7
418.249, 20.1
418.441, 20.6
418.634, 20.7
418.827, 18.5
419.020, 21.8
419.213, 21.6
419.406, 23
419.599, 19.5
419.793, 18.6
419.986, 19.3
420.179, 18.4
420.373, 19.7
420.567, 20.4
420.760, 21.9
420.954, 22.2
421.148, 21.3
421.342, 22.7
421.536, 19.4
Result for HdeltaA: -0.11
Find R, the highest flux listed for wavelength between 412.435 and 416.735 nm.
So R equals 23.2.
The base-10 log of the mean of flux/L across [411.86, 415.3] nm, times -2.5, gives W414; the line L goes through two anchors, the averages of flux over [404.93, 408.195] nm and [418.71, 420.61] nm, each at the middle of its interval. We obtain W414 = -0.05 mag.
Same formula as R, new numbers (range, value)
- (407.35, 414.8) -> 23.8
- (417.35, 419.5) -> 23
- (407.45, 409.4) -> 23.1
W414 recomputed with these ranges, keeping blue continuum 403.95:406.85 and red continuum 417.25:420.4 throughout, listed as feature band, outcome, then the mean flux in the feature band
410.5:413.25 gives -0.074 mag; 21.2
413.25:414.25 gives -0.083 mag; 21.5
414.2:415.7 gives -0.017 mag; 20.3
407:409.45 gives -0.049 mag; 20.5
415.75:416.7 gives -0.090 mag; 21.8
